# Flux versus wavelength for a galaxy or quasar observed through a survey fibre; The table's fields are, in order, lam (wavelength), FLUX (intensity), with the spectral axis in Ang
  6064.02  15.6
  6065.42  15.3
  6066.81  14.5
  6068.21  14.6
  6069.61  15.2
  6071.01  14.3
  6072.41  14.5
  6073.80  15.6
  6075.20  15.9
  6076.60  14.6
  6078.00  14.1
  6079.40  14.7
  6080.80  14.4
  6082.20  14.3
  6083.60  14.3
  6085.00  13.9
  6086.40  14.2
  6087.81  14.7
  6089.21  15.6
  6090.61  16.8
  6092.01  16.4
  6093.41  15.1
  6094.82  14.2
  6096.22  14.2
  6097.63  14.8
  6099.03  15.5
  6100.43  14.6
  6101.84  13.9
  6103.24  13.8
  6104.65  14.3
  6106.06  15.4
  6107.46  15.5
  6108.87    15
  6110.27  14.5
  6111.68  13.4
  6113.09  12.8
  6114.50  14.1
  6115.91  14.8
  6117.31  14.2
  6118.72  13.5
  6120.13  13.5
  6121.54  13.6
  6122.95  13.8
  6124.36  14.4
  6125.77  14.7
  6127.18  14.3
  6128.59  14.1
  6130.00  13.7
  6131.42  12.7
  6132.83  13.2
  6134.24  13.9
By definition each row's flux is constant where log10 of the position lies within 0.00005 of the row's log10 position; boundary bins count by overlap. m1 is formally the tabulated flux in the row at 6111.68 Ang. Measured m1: 13.4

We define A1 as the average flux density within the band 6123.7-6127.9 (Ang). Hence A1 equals 14.5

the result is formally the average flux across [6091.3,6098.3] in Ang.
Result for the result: 14.9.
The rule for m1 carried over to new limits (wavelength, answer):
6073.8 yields 15.6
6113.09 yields 12.8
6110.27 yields 14.5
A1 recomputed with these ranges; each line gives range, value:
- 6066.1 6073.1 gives 14.6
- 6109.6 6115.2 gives 13.7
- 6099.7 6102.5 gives 14.3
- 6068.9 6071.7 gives 14.7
